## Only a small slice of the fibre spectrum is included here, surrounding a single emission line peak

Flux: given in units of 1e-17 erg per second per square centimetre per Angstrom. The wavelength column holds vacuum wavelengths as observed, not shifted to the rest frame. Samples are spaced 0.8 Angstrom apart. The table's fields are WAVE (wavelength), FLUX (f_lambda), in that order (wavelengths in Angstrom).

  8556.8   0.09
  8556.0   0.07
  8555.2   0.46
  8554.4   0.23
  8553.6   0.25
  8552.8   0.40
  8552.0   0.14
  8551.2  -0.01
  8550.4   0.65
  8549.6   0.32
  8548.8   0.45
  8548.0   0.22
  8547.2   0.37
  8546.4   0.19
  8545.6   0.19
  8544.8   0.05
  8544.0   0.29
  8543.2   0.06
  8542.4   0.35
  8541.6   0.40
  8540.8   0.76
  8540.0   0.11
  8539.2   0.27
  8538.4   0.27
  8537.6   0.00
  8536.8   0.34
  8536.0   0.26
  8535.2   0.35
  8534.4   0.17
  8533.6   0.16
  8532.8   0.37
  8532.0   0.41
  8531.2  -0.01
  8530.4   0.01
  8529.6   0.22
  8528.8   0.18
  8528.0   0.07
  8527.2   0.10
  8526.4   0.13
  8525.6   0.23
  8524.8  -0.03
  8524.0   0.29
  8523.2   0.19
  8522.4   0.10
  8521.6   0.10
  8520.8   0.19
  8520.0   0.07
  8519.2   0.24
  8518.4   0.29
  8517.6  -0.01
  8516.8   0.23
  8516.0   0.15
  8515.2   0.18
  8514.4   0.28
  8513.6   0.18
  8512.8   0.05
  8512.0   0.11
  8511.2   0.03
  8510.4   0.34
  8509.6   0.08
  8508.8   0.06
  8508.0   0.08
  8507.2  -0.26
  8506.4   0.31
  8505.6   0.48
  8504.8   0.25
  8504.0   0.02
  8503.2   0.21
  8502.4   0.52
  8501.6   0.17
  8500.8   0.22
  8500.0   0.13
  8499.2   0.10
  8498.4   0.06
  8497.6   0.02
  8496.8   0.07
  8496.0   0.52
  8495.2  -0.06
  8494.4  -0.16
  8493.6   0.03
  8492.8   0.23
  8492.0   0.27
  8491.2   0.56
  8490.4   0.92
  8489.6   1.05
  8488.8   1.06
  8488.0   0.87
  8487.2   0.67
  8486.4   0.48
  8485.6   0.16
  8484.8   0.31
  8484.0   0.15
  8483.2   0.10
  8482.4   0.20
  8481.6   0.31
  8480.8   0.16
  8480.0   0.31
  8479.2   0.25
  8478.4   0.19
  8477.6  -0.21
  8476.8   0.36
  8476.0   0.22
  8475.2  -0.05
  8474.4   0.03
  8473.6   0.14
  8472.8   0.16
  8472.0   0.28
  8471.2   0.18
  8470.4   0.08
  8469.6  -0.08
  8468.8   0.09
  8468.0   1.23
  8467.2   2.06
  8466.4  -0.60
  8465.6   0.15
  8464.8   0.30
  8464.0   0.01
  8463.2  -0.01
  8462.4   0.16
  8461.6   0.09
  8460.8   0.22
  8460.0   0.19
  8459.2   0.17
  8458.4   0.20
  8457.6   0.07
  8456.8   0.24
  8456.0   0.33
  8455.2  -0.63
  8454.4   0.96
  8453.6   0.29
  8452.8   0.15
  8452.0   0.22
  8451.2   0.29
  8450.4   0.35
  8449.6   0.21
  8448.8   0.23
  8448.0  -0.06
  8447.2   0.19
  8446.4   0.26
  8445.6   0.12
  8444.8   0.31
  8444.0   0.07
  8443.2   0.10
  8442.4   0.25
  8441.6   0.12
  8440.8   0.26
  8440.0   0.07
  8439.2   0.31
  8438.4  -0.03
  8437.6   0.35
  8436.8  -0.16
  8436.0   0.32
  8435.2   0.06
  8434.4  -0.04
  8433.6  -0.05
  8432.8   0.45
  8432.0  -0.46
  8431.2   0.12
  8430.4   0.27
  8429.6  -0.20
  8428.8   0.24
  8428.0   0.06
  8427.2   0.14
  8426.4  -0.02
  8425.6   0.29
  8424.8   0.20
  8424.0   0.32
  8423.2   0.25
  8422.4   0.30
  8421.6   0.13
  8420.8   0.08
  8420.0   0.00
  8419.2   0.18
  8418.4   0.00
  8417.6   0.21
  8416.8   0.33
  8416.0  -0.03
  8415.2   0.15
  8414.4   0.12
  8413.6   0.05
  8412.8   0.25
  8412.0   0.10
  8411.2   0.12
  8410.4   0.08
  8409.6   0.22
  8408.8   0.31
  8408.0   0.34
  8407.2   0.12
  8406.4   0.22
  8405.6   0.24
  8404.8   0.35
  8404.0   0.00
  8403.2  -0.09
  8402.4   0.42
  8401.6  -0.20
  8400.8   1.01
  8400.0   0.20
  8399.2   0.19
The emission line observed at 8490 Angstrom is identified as H-gamma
